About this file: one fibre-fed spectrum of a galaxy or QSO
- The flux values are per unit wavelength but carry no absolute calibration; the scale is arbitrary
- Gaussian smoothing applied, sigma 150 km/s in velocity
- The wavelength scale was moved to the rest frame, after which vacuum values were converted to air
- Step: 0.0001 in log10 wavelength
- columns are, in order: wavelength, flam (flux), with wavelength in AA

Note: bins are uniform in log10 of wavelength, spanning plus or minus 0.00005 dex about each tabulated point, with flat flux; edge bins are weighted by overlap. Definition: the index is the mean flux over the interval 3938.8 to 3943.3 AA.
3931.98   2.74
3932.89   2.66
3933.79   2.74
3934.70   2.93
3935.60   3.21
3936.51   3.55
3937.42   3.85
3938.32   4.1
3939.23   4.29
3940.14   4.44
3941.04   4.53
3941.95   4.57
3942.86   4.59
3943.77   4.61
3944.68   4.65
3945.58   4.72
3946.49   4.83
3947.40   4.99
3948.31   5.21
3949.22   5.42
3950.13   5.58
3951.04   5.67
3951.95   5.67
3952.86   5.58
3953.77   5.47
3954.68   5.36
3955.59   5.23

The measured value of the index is 4.48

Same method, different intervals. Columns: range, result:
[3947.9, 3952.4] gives 5.51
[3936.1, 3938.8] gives 3.84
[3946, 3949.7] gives 5.11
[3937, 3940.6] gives 4.18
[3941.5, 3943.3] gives 4.57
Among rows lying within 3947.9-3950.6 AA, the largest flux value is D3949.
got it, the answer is 5.58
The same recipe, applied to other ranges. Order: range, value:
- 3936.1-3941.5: 4.53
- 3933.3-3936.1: 3.21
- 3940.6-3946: 4.72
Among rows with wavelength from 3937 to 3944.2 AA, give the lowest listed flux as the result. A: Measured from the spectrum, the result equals 3.85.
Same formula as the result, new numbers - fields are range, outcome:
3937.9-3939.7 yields 4.1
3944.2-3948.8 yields 4.65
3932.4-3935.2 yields 2.66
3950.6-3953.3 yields 5.58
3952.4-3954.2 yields 5.47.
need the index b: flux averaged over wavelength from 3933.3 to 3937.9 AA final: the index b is 3.26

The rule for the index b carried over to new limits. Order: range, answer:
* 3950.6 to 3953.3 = 5.64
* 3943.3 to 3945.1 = 4.62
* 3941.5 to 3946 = 4.63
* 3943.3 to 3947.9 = 4.76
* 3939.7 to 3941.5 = 4.5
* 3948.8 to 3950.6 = 5.5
